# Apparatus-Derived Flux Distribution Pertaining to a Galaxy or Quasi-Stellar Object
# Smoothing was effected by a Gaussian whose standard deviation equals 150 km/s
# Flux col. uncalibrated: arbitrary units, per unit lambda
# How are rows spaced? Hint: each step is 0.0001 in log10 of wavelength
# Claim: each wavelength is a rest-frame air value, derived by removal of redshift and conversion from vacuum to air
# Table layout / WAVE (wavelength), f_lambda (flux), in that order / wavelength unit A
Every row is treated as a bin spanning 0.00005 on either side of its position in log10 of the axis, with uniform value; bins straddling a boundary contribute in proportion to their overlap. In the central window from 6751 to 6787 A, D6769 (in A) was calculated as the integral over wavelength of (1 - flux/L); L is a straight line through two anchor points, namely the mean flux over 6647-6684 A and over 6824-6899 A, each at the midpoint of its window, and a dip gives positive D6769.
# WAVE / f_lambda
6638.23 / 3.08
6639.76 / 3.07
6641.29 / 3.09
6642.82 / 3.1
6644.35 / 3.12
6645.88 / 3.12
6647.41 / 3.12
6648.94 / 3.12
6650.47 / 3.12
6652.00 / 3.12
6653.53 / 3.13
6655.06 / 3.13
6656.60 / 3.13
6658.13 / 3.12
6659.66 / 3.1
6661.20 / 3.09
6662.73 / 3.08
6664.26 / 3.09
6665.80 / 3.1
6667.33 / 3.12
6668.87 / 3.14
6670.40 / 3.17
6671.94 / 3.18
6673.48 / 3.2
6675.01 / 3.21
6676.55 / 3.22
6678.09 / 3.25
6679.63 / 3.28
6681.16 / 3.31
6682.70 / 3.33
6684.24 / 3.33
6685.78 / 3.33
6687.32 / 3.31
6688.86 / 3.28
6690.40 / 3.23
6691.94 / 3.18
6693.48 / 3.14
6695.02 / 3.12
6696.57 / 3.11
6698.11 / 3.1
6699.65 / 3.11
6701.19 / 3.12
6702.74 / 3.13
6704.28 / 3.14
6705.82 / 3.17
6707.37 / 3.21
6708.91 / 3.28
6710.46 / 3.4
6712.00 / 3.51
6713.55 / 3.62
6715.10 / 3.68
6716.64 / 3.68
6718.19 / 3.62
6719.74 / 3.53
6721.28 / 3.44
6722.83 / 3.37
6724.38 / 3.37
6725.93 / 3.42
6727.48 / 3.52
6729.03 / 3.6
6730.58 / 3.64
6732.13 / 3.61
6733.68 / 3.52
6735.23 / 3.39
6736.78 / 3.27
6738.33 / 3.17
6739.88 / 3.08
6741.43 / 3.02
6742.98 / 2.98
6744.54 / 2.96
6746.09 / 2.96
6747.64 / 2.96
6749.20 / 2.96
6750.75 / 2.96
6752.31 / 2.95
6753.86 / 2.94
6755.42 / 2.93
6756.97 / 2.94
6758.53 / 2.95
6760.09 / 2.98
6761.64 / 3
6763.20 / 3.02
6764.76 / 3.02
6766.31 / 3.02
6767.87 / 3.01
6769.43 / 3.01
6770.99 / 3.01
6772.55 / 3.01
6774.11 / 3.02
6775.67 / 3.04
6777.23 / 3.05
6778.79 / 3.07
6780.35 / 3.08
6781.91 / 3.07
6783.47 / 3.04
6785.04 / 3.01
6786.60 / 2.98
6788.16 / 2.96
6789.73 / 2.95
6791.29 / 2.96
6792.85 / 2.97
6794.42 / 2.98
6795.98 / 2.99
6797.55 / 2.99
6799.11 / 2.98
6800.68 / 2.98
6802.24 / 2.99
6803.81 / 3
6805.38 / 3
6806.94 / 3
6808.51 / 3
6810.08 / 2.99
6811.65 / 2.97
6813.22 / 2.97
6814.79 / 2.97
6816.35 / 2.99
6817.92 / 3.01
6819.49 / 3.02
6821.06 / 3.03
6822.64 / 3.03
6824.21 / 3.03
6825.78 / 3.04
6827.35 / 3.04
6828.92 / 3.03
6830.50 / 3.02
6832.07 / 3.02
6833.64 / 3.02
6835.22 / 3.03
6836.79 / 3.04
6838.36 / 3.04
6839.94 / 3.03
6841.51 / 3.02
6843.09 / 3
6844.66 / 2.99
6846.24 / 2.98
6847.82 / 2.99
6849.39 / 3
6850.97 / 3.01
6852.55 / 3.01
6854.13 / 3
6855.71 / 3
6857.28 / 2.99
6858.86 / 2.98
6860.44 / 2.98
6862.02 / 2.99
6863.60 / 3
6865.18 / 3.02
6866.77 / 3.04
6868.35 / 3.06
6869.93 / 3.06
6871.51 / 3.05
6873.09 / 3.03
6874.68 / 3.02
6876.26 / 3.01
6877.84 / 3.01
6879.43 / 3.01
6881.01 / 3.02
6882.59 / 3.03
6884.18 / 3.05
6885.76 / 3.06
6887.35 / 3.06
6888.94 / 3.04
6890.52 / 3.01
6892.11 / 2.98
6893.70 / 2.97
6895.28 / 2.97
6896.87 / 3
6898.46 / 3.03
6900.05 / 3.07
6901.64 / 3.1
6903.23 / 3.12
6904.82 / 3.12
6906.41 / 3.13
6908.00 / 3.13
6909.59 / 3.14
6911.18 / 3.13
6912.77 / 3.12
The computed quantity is 0.94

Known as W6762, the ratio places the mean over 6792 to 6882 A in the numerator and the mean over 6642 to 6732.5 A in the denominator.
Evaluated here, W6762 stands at 0.9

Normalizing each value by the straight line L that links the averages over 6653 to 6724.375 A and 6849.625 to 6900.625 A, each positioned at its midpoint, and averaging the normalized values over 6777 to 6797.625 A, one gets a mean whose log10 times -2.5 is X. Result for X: 0.04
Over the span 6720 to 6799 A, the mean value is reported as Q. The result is 3.1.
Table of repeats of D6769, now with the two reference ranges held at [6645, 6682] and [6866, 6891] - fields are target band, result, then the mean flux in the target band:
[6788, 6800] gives 0.4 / 2.97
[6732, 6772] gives 0.7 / 3.05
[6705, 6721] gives -1.8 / 3.47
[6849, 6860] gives 0.2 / 3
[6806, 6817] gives 0.3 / 2.99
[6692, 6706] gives 0.0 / 3.13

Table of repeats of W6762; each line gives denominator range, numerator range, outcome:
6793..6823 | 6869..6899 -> 1.01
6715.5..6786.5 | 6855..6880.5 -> 0.95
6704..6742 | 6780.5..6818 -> 0.88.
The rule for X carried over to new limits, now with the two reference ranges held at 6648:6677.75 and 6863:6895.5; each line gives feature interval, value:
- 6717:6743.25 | -0.10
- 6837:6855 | 0.01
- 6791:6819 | 0.03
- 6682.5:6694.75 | -0.05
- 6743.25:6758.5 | 0.05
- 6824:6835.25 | 0.01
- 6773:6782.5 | 0.01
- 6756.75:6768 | 0.03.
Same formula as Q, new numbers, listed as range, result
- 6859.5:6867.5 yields 3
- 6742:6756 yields 2.96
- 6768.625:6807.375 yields 3.01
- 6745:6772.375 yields 2.98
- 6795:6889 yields 3.01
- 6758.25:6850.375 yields 3.01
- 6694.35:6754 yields 3.28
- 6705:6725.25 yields 3.45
